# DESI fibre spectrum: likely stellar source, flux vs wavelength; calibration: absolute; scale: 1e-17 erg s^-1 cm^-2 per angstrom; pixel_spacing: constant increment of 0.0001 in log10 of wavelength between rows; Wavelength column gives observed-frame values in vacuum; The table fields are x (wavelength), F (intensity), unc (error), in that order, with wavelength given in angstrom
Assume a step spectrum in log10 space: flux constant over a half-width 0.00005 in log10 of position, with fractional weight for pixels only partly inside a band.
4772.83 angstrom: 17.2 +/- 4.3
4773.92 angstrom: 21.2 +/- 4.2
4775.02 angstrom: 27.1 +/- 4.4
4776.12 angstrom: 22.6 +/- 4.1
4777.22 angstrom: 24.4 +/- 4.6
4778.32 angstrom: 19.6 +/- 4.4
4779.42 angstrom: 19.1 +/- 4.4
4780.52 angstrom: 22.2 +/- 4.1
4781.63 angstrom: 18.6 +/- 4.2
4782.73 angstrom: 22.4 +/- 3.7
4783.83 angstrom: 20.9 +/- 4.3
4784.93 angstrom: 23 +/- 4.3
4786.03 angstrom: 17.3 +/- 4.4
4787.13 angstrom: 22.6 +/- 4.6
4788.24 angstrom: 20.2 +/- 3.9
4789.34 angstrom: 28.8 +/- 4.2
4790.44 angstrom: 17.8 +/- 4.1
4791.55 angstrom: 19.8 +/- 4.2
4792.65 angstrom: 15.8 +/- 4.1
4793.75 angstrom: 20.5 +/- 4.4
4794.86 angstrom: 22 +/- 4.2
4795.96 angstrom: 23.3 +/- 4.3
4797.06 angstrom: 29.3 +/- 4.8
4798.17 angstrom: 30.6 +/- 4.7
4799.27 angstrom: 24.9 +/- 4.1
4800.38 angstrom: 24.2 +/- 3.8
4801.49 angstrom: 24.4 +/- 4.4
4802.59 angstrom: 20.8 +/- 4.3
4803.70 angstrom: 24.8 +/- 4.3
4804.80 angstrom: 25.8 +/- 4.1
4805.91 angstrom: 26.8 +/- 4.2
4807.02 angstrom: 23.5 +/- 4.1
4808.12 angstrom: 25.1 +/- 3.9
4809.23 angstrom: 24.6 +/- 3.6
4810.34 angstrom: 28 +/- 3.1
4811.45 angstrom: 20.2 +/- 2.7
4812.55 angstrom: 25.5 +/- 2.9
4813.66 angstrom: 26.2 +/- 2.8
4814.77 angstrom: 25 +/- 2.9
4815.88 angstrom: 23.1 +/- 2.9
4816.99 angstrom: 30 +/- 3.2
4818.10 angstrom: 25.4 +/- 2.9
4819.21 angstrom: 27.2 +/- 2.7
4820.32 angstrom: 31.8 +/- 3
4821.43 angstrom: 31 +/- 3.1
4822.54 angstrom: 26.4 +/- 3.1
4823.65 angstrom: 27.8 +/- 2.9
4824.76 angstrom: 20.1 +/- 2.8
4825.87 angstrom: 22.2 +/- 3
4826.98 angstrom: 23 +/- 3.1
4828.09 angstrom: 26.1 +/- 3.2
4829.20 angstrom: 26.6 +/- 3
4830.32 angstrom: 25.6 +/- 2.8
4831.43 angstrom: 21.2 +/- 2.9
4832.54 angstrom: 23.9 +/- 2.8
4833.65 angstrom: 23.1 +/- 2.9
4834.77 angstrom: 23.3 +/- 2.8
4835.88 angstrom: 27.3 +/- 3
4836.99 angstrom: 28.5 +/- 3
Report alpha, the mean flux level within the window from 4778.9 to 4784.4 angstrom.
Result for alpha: 20.6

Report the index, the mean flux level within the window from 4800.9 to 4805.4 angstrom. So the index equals 24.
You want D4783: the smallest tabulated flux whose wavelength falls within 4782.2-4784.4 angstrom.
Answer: 20.9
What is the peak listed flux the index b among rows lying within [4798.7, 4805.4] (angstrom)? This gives 25.8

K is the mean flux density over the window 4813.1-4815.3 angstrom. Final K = 25.6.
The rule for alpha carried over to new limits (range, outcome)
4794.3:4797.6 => 24.9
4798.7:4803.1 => 23.6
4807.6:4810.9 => 25.8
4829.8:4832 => 23.4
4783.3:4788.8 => 20.8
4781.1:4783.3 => 20.5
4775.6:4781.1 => 21.5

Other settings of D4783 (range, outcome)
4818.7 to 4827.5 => 20.1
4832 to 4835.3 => 23.1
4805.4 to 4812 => 20.2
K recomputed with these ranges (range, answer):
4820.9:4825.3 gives 26.3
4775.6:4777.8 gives 23.5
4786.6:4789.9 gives 23.8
